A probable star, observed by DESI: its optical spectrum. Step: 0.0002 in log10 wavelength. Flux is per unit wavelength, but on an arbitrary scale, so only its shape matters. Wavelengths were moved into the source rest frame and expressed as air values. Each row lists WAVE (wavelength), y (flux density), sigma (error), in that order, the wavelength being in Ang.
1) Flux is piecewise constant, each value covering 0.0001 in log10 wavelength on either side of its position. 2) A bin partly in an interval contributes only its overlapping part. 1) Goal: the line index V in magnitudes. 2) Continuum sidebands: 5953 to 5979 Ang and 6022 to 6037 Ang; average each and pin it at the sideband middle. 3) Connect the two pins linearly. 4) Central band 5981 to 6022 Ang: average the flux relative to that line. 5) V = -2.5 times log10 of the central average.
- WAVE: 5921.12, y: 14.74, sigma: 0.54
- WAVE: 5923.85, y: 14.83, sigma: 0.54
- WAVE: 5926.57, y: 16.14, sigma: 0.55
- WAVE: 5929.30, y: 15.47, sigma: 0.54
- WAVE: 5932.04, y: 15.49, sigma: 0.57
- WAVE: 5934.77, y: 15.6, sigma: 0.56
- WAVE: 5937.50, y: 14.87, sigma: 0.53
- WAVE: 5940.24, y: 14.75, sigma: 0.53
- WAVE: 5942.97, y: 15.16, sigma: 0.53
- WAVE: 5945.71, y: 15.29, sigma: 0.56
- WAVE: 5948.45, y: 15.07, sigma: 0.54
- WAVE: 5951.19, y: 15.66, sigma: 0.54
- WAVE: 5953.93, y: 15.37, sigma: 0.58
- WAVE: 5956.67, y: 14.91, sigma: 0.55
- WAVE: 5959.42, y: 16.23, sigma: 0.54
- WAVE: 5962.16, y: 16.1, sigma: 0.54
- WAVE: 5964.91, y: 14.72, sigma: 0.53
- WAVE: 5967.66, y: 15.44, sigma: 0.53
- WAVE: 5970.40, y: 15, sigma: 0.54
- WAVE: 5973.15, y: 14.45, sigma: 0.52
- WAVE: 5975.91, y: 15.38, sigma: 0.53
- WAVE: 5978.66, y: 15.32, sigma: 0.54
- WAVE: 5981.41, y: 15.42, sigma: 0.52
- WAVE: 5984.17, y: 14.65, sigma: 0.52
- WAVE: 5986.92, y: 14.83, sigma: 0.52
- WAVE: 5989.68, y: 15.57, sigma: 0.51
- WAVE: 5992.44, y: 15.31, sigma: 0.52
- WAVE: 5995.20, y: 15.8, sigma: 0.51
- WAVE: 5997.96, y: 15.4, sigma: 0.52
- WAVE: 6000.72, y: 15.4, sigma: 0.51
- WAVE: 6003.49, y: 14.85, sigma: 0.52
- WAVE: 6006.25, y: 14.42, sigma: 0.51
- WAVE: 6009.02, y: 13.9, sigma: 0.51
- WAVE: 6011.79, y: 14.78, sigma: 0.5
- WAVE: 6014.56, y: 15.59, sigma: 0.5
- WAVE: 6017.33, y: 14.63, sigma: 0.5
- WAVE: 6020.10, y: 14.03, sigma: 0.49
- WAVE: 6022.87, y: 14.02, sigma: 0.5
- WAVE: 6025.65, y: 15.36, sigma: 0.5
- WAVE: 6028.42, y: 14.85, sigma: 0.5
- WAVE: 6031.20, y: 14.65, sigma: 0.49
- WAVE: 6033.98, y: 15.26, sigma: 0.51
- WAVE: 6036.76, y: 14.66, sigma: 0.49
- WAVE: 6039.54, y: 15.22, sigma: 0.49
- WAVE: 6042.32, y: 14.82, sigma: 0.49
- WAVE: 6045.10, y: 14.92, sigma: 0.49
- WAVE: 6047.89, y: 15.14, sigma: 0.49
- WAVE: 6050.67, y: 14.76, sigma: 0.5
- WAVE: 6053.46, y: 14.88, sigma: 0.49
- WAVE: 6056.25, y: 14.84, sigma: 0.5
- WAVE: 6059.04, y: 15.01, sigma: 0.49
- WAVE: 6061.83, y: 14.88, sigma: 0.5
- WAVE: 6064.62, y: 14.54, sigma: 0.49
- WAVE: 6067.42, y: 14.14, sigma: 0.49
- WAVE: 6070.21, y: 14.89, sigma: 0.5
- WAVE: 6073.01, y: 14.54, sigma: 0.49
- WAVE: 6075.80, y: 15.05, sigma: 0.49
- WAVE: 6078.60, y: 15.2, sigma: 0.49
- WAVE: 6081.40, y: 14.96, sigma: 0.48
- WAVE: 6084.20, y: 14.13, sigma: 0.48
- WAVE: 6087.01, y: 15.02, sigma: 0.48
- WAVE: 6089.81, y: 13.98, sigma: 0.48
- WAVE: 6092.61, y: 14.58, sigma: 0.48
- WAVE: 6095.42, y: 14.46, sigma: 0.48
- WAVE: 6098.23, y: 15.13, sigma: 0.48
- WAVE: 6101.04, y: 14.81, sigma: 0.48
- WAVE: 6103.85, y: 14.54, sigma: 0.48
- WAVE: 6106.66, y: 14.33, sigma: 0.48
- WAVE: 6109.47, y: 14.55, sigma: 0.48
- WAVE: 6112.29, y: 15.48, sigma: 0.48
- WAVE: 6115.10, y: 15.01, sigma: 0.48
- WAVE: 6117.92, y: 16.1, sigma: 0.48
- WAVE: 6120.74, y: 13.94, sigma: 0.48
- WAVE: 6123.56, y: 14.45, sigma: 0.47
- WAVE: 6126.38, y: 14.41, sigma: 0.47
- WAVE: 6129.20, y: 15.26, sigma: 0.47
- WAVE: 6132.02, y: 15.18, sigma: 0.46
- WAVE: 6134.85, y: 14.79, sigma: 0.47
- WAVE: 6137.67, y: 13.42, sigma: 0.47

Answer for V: 0.01 mag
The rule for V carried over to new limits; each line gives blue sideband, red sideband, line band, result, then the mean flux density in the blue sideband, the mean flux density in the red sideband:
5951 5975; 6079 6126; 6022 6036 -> 0.013 mag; 15.3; 14.7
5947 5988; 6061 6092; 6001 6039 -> 0.018 mag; 15.2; 14.7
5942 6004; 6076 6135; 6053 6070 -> 0.017 mag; 15.3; 14.8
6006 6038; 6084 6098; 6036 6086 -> -0.017 mag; 14.7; 14.5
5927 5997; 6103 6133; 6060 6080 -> 0.016 mag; 15.3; 14.8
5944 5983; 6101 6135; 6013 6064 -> 0.016 mag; 15.3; 14.8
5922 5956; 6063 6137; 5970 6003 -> -0.005 mag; 15.3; 14.7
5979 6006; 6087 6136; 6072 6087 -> 0.006 mag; 15.2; 14.8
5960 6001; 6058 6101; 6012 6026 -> 0.027 mag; 15.3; 14.7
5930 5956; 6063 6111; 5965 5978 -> 0.006 mag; 15.2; 14.6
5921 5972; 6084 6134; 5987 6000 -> -0.021 mag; 15.3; 14.8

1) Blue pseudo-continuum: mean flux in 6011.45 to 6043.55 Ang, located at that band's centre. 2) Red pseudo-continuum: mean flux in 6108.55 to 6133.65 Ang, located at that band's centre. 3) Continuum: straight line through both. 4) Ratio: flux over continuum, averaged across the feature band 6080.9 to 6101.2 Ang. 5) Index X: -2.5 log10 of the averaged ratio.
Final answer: 0.02 mag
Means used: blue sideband 14.8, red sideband 14.9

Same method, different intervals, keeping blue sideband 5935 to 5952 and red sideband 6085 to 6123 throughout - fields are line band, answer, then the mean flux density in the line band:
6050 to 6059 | 0.00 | 14.9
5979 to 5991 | -0.01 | 15.1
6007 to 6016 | 0.02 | 14.7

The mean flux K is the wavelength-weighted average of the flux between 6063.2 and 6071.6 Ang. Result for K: 14.5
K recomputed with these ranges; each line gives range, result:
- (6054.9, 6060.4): 14.9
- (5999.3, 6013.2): 14.7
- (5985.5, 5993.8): 15.2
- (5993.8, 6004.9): 15.4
